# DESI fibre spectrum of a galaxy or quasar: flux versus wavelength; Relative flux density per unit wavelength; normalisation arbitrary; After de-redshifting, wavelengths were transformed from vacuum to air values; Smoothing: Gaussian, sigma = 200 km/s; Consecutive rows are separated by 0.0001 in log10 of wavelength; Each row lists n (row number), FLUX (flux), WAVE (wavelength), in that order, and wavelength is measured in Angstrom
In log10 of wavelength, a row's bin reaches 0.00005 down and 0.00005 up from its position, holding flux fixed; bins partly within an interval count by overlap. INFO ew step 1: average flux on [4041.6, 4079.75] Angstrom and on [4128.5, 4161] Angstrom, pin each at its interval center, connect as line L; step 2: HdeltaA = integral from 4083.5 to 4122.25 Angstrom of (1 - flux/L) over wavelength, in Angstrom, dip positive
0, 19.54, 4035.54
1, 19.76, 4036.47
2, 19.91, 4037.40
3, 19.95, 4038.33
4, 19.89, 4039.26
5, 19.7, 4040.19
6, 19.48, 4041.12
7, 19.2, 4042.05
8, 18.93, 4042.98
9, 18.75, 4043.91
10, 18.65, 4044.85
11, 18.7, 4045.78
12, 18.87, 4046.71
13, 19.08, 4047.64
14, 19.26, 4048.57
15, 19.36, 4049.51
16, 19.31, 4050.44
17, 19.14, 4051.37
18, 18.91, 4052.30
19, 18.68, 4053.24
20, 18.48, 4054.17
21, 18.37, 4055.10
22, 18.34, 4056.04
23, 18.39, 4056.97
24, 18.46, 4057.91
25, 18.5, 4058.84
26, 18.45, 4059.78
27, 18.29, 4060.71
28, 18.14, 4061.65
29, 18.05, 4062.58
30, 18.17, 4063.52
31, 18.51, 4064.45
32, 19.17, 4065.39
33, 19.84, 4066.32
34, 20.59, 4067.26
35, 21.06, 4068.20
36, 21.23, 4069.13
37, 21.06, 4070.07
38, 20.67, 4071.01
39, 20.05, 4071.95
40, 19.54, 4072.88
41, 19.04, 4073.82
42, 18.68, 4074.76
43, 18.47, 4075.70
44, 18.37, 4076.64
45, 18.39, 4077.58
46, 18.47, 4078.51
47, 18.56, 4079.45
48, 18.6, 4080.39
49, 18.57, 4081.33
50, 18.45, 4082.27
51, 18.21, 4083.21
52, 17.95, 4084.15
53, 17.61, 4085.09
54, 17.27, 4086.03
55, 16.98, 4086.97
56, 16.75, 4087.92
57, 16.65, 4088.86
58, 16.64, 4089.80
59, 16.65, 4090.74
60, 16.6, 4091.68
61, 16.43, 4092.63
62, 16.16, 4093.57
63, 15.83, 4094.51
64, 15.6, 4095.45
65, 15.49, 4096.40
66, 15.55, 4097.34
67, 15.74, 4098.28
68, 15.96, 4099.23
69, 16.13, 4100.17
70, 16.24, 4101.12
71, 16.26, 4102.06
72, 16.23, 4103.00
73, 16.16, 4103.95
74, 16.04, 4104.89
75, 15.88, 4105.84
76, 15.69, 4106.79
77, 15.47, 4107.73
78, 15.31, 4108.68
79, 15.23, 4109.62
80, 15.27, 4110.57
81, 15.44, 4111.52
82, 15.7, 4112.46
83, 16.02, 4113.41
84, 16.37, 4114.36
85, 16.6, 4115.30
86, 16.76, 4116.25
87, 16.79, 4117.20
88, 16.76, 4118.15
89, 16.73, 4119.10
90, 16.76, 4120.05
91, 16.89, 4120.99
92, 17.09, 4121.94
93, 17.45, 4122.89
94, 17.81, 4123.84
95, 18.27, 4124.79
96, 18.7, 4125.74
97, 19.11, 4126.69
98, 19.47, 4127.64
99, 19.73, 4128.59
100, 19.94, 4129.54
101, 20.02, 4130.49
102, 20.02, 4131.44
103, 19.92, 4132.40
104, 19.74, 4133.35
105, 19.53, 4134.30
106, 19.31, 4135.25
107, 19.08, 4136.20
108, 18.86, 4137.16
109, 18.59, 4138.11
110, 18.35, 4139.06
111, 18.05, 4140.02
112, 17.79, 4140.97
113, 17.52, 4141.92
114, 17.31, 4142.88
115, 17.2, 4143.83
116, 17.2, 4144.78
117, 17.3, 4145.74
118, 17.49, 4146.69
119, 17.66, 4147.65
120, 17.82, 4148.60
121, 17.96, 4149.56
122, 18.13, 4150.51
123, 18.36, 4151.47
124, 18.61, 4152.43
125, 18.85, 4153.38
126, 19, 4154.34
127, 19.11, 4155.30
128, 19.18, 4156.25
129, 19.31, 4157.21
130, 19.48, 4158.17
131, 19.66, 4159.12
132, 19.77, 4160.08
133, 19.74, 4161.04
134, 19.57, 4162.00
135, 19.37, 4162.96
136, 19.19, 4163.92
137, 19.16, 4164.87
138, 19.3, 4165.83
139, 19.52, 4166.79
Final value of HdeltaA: 5.3 Angstrom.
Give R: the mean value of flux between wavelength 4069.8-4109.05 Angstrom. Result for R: 17.2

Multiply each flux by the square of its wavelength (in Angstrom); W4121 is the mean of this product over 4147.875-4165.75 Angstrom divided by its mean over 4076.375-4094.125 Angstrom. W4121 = 1.12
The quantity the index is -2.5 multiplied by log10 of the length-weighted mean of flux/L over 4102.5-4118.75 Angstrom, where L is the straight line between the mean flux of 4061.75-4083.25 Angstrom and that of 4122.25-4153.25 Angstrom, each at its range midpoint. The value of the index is 0.176 mag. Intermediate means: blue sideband 19.2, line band 16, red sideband 18.5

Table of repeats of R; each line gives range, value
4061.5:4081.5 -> 19.3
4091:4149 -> 17.2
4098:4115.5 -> 15.9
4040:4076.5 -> 19.1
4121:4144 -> 18.7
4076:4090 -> 17.9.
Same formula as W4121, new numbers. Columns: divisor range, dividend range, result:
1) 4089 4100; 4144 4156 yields 1.16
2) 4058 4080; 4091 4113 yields 0.84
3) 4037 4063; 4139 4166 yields 1.03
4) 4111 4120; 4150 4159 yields 1.18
